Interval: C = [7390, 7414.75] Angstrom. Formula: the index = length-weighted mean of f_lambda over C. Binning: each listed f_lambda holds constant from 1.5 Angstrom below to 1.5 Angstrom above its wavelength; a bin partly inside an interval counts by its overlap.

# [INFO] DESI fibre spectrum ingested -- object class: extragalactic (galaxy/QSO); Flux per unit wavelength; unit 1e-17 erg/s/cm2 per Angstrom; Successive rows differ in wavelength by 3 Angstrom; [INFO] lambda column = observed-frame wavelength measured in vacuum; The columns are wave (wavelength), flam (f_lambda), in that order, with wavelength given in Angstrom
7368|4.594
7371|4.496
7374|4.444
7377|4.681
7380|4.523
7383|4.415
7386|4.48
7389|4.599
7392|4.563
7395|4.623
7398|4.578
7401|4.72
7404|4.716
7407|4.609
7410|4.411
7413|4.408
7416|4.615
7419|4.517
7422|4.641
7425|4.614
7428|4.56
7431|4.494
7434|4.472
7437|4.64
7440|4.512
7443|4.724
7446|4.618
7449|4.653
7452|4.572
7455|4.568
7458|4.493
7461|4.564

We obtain 4.58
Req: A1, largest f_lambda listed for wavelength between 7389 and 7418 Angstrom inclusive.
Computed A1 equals 4.72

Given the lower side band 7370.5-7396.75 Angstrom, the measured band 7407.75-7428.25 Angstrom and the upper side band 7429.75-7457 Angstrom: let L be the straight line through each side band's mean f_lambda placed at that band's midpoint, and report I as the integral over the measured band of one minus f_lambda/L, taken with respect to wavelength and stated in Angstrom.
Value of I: 0.1 Angstrom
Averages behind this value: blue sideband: 4.54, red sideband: 4.58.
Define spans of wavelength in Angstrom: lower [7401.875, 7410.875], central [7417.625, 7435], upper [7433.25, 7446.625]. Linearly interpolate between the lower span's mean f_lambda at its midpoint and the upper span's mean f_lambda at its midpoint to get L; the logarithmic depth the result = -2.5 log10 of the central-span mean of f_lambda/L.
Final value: 0.01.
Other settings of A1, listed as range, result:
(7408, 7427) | 4.641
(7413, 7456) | 4.724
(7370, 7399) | 4.681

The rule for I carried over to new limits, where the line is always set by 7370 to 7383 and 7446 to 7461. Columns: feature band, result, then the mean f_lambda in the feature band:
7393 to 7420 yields -0.21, 4.58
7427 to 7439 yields 0.06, 4.54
